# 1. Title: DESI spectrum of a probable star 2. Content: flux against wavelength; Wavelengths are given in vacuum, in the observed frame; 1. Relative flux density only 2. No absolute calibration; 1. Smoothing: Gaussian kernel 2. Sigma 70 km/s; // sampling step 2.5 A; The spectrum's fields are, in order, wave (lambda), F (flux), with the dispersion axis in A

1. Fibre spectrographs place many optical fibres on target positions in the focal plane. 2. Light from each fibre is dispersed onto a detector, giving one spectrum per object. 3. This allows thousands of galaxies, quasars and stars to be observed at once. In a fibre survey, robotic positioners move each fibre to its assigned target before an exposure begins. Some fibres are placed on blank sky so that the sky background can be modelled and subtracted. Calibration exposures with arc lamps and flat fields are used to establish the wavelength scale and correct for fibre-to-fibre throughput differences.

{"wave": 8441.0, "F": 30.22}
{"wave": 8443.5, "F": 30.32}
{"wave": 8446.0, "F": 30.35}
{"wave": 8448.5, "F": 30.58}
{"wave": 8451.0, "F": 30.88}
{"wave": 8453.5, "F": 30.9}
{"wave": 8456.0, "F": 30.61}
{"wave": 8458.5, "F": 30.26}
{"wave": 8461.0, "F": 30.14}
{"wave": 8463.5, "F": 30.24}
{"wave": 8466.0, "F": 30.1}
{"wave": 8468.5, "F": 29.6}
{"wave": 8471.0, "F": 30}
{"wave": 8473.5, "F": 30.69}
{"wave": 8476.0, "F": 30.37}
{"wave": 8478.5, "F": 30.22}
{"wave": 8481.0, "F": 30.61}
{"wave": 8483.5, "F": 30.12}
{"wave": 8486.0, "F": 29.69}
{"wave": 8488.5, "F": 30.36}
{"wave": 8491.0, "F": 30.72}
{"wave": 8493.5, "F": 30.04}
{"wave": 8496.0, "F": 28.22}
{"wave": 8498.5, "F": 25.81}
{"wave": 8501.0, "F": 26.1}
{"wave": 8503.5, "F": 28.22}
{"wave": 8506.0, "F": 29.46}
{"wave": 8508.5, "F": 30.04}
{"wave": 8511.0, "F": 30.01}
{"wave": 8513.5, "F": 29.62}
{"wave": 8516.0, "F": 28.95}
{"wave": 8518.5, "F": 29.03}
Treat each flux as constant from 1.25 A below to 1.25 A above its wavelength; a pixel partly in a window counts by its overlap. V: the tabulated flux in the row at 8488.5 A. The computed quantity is 30.36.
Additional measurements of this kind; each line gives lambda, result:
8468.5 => 29.6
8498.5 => 25.81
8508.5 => 30.04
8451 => 30.88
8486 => 29.69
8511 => 30.01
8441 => 30.22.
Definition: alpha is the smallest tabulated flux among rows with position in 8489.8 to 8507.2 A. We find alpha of 25.81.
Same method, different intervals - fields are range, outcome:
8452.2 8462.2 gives 30.14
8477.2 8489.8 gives 29.69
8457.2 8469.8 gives 29.6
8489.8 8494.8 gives 30.04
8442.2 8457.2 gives 30.32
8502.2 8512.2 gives 28.22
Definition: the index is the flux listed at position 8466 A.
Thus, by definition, 30.1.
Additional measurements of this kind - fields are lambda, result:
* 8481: 30.61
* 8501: 26.1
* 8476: 30.37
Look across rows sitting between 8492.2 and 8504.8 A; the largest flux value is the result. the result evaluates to 30.04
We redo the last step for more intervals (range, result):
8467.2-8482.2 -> 30.69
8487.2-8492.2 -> 30.72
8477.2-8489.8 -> 30.61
